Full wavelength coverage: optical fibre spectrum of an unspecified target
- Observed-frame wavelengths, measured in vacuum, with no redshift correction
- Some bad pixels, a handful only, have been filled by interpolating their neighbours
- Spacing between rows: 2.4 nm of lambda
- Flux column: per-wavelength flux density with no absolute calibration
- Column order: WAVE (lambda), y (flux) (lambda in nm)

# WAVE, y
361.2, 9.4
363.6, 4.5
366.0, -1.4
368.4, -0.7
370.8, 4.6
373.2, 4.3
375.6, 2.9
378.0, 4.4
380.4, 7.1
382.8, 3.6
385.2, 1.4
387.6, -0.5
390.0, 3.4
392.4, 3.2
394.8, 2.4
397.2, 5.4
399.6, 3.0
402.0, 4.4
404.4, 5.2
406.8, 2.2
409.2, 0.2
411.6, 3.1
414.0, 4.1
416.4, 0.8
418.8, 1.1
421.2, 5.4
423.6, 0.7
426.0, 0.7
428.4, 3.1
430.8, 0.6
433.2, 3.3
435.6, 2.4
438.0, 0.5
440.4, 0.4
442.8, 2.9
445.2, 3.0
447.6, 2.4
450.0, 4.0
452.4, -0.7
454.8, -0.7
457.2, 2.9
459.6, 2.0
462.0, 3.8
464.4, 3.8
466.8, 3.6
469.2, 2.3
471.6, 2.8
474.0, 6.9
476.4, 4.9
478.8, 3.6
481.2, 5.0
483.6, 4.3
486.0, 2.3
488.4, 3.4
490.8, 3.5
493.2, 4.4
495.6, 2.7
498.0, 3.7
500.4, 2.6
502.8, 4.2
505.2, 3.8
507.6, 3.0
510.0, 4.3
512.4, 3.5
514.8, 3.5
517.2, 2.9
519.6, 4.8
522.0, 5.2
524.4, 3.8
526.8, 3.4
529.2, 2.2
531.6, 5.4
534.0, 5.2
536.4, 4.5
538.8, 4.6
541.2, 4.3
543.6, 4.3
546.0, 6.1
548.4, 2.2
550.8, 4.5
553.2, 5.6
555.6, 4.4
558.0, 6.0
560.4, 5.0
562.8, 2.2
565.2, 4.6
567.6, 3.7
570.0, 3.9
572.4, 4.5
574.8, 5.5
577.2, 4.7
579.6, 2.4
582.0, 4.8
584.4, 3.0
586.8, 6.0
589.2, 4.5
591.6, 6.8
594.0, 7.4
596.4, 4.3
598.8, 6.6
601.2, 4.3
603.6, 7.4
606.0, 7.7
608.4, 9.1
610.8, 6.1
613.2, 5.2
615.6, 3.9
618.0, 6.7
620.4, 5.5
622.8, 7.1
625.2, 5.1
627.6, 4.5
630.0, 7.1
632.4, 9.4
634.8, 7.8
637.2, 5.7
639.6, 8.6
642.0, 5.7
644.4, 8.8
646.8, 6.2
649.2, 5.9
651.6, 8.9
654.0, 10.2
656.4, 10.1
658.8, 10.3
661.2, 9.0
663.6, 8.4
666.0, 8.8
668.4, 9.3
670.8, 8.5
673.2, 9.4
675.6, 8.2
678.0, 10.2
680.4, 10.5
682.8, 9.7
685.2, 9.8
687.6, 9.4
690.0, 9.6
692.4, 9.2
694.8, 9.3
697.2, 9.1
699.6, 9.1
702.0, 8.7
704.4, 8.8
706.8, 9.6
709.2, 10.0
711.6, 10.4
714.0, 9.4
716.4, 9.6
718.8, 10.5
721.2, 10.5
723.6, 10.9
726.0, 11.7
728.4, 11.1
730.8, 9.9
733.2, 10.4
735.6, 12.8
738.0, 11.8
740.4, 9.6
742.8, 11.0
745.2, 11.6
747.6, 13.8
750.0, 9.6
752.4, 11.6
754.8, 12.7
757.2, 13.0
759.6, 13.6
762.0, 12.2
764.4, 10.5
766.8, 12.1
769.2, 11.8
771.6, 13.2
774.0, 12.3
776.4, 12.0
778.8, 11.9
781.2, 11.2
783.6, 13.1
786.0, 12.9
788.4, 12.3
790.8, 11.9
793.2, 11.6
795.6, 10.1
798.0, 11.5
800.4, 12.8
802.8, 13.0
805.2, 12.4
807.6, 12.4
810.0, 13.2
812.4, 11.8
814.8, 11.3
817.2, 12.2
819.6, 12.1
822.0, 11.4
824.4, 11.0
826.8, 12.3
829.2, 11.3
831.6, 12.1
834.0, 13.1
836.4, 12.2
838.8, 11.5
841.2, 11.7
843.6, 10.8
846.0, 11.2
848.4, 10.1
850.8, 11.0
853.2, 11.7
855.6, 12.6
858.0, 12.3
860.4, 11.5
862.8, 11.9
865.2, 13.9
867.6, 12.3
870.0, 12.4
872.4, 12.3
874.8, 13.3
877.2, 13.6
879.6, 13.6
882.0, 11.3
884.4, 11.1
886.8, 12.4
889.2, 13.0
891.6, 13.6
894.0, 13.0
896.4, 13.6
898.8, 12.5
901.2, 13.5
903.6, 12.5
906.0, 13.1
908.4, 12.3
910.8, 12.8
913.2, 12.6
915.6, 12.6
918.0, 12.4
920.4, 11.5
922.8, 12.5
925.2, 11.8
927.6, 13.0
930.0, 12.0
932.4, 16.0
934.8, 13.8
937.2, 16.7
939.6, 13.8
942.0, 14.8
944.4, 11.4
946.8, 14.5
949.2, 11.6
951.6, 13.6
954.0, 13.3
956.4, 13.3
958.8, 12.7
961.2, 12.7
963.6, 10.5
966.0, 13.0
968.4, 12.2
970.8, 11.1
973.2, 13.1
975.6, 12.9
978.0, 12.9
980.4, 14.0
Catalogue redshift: 0.63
